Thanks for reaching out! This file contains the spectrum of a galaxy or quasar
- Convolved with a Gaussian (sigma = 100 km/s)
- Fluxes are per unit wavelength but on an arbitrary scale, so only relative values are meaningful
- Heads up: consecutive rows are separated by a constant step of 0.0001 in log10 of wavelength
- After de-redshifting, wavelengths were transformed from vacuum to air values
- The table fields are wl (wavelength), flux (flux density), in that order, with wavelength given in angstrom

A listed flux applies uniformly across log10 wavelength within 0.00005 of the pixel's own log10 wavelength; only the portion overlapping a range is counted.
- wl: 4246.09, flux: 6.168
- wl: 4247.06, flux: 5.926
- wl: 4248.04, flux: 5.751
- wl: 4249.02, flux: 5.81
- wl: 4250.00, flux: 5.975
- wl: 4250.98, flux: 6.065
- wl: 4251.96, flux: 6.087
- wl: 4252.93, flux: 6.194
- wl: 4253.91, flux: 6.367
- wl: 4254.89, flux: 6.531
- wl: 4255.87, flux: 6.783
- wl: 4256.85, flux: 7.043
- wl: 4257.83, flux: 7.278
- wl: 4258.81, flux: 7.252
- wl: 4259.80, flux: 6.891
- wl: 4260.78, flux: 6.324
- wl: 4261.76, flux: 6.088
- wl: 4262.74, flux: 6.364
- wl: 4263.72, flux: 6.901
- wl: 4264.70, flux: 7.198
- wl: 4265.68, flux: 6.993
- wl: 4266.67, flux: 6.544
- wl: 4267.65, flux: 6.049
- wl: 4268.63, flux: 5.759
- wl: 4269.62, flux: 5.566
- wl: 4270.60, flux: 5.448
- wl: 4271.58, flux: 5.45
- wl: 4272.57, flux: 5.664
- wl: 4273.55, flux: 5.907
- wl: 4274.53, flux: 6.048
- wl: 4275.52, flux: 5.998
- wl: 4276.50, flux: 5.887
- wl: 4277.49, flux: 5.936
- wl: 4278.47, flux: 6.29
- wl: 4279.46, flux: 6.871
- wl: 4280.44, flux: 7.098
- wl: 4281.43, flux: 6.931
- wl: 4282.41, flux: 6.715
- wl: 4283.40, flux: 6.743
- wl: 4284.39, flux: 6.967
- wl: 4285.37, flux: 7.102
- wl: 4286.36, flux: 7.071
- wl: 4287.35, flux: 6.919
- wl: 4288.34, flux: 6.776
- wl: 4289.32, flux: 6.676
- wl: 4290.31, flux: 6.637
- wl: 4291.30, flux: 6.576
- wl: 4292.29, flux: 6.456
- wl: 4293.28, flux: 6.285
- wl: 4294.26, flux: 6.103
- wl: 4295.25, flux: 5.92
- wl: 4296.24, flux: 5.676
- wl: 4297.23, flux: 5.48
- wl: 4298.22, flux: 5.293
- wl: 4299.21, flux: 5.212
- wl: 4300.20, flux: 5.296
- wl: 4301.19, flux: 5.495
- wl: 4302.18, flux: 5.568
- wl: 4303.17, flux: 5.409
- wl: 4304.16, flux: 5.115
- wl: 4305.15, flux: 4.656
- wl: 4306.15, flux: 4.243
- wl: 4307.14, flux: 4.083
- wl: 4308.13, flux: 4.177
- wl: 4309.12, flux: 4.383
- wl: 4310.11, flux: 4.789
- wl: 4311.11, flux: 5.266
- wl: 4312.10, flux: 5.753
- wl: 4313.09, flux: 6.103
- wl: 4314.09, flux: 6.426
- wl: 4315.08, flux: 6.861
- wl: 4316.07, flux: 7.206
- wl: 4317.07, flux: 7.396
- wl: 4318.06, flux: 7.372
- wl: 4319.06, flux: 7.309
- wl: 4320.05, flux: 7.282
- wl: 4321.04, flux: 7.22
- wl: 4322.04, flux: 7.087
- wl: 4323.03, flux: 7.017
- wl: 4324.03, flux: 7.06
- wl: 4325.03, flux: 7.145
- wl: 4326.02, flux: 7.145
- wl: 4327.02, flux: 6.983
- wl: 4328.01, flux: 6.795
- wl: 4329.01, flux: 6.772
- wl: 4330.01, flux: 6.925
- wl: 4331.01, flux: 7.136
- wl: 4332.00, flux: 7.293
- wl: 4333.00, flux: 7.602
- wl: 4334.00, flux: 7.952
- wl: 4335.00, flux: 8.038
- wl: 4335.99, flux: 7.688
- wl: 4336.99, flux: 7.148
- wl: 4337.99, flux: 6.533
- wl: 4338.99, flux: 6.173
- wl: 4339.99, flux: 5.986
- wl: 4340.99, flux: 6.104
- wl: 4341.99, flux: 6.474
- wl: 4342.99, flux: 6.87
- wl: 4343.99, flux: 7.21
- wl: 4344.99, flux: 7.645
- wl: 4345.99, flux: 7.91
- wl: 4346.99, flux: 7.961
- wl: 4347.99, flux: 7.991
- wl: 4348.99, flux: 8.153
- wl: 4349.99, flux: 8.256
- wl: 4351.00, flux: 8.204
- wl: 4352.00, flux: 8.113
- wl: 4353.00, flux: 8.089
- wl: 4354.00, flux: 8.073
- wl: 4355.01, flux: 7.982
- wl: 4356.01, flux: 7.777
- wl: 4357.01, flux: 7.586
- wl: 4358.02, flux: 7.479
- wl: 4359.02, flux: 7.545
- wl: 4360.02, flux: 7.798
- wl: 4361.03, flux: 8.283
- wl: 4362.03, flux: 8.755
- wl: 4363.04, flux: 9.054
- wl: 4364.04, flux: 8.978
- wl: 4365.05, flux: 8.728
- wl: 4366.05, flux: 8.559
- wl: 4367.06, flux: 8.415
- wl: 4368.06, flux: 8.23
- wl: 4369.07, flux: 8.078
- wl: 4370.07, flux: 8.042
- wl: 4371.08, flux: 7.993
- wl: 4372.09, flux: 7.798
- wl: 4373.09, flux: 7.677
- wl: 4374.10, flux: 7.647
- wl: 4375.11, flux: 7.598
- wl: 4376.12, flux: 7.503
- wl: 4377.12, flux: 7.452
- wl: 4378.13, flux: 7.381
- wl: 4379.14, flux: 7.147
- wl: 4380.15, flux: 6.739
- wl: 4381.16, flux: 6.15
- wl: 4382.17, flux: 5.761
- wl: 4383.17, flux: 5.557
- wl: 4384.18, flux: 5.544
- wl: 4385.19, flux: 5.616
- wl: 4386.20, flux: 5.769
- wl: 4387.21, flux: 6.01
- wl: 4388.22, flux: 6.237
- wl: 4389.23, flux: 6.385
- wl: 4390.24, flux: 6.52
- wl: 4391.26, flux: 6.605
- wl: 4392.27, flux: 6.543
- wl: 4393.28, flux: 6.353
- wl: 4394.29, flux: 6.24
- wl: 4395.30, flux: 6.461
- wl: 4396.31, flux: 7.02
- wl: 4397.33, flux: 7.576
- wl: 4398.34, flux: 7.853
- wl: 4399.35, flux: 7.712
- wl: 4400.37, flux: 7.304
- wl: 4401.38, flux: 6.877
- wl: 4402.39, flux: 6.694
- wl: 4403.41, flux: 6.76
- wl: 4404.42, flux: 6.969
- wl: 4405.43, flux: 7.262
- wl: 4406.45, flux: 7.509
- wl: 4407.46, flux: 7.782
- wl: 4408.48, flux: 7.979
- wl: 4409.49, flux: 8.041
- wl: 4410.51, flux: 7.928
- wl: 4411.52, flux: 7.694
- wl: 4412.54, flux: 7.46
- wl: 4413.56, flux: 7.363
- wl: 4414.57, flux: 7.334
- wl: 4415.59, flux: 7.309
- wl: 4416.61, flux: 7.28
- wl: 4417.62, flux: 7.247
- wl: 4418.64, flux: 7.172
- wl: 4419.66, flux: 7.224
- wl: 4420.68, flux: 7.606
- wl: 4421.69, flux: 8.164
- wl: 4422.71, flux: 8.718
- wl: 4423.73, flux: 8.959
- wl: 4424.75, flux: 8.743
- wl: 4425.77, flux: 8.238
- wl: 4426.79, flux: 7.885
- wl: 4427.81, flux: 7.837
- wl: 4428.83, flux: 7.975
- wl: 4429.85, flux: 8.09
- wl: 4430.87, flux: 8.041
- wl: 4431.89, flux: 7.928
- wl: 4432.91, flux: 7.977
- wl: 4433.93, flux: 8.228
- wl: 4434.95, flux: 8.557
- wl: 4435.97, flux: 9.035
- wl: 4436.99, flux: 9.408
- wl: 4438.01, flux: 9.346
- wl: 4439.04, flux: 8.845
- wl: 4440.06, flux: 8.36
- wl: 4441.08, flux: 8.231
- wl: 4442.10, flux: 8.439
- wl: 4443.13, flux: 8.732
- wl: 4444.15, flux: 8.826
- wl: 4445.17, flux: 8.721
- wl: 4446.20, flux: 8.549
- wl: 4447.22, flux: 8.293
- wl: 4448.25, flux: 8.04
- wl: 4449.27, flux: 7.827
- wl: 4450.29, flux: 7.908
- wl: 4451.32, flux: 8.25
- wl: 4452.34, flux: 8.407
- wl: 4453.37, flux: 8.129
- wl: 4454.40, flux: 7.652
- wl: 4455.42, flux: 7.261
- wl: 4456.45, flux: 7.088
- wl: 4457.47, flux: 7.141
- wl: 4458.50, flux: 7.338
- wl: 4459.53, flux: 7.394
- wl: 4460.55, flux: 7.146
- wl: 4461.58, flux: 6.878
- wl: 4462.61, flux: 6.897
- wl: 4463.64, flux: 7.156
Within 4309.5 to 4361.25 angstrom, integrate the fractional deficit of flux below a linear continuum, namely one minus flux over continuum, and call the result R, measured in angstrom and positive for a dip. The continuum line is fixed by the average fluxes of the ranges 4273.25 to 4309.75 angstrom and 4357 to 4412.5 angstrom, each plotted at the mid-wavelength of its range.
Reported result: -4.8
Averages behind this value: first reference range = 5.94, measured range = 7.2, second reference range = 7.29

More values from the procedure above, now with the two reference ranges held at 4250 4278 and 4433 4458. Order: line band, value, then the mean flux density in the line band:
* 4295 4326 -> 4.0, 5.93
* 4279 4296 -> -0.3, 6.68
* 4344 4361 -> -1.5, 7.9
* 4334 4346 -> 0.3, 6.99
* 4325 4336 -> -0.4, 7.28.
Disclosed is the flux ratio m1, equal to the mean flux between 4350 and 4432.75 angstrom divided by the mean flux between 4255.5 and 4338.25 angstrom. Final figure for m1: 1.2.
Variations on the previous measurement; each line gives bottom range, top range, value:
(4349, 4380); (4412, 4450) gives 1.02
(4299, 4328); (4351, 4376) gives 1.33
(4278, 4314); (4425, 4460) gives 1.39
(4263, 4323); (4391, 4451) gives 1.28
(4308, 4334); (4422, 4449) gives 1.26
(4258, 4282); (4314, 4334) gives 1.13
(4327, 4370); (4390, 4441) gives 1.00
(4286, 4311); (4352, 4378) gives 1.44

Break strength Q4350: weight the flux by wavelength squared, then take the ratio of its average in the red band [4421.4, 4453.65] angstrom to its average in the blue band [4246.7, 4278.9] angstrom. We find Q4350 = 1.46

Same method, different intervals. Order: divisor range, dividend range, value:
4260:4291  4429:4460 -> 1.38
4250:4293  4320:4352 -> 1.16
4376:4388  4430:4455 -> 1.36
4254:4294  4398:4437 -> 1.28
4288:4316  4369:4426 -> 1.34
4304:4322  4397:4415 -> 1.31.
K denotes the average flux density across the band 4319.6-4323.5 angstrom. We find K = 7.16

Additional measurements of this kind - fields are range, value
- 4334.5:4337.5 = 7.63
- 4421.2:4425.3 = 8.63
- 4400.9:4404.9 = 6.83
